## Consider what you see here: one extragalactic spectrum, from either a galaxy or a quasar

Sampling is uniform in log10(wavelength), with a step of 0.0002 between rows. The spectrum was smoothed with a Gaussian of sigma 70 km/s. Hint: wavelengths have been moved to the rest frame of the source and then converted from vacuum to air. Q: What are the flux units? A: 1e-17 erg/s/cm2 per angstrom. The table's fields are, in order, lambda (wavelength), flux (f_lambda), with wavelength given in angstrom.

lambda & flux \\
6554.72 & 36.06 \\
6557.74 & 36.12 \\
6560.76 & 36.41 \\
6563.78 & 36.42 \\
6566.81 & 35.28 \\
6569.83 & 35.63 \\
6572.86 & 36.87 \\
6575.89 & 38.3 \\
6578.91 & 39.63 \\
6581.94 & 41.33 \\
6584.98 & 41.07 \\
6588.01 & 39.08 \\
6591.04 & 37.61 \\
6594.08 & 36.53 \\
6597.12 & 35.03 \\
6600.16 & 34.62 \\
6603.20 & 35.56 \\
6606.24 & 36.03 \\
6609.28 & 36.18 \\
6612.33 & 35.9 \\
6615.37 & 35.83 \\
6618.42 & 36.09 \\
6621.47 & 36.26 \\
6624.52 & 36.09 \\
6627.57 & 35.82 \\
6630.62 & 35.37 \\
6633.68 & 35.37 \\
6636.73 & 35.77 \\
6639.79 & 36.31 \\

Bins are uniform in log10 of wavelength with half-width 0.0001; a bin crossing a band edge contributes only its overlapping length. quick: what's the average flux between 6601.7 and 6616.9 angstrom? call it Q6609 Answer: 35.9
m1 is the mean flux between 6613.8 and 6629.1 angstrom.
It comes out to 36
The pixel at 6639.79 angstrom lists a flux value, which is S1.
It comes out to 36.31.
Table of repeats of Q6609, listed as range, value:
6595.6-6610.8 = 35.5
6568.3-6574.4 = 36.2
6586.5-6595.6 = 37.7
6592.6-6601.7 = 35.4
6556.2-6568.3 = 36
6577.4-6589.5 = 40.3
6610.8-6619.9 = 35.9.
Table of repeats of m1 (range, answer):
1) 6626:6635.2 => 35.5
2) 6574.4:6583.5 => 39.8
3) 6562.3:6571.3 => 35.8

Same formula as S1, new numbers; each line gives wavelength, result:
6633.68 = 35.37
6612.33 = 35.9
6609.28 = 36.18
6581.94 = 41.33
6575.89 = 38.3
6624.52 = 36.09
